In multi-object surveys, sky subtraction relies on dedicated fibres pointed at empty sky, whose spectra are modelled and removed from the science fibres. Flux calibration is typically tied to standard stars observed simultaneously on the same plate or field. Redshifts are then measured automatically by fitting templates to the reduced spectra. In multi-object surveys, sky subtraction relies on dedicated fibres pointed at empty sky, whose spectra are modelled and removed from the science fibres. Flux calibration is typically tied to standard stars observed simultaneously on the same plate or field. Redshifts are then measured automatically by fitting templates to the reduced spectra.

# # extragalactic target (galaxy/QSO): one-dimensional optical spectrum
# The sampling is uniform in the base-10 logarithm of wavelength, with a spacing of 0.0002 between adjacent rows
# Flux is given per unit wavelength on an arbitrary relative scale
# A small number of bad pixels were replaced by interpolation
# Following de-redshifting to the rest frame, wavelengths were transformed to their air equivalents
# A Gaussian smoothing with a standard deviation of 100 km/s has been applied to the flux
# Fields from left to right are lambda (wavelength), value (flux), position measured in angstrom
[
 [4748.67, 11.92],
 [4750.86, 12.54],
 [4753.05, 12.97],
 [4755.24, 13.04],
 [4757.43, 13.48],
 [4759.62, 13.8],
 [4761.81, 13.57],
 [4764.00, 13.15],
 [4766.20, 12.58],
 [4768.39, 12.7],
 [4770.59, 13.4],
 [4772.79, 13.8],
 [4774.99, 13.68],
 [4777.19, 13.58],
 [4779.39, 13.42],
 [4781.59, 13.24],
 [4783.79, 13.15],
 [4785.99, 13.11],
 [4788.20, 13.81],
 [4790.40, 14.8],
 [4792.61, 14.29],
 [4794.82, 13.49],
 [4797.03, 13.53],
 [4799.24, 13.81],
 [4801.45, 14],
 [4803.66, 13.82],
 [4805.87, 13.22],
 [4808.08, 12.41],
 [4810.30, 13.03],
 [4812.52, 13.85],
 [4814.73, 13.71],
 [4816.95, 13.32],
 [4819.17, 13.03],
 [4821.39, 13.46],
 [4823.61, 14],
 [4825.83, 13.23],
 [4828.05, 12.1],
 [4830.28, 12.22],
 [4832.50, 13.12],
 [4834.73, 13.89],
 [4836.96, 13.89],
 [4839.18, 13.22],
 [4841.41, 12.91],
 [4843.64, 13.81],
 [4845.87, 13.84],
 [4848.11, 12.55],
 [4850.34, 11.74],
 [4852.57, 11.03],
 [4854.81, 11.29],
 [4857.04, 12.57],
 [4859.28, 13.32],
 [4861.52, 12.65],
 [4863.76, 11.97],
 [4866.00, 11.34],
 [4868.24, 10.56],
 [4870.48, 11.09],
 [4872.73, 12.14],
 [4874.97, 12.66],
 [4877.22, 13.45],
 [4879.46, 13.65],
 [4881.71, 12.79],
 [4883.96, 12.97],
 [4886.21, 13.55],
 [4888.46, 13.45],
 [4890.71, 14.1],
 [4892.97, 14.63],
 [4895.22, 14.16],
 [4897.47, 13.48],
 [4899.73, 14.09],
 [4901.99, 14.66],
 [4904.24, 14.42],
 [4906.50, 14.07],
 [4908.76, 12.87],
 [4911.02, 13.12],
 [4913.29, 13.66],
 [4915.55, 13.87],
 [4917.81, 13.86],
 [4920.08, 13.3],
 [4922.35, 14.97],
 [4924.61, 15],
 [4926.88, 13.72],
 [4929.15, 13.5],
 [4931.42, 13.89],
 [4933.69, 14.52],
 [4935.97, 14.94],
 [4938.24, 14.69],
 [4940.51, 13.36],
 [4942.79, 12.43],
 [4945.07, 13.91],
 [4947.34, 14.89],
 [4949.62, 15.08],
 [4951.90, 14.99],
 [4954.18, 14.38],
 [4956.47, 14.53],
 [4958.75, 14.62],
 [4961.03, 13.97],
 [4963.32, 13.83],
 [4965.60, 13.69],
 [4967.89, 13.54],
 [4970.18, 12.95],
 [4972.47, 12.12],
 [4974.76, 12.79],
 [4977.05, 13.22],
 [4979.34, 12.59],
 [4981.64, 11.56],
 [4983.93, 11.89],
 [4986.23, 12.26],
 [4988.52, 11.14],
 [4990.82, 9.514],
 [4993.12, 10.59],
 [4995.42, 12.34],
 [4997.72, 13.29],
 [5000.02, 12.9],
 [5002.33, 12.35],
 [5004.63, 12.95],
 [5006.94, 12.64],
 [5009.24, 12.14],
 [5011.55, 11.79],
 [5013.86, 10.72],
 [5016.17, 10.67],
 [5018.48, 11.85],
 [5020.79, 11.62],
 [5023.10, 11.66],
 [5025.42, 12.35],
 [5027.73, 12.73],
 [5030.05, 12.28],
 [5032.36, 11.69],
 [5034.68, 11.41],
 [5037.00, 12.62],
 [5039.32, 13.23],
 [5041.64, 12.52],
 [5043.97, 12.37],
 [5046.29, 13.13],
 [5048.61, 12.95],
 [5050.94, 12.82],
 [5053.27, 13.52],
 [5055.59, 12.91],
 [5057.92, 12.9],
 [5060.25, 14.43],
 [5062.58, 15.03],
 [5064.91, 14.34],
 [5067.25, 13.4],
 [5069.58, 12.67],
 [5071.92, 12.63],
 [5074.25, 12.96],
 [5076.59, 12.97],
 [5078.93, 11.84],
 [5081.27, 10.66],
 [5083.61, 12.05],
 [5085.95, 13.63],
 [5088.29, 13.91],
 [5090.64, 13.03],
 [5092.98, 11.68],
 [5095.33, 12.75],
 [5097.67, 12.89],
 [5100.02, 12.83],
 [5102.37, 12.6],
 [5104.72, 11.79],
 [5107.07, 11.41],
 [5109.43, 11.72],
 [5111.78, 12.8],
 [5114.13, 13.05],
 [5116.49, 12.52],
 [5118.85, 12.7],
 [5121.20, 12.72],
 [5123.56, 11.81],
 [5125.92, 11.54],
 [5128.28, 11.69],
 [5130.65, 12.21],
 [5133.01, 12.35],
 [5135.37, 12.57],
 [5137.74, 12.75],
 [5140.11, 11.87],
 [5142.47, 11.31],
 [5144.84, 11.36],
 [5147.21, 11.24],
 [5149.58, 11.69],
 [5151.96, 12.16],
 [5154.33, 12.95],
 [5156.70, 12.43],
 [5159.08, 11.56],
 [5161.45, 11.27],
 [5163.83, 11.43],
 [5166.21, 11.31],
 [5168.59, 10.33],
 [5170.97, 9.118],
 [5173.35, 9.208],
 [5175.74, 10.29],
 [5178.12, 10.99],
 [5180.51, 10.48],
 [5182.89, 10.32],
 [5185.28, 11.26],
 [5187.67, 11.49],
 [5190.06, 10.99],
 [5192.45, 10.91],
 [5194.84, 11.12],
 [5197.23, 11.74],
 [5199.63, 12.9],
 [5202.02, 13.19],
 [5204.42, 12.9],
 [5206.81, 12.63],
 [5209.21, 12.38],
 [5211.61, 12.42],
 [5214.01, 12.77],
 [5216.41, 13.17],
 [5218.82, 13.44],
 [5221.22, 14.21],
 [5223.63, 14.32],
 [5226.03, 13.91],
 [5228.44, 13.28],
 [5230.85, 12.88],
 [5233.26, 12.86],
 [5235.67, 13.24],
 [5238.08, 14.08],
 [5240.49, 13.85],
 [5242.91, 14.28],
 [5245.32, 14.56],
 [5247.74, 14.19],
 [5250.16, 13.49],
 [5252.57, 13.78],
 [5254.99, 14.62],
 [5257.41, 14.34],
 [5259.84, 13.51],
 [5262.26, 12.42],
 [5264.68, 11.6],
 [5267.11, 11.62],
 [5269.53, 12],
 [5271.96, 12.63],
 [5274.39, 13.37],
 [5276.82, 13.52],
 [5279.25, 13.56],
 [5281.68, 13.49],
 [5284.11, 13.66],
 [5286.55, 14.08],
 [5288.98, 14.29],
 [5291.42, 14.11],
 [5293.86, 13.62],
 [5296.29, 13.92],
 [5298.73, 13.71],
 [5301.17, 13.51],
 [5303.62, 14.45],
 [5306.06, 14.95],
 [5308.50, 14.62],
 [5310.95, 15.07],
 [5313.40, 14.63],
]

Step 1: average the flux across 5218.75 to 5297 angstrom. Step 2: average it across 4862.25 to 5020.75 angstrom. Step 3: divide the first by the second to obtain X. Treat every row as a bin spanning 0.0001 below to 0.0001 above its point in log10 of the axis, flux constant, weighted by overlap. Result 1.0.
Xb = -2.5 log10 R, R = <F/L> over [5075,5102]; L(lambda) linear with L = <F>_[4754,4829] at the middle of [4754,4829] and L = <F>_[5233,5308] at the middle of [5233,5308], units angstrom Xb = 0.08 mag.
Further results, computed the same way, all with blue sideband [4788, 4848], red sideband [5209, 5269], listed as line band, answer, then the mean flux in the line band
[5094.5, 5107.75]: 0.09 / 12.4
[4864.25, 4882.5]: 0.11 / 12.2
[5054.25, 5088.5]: 0.03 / 13.1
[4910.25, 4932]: -0.04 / 13.9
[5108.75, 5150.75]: 0.11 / 12.1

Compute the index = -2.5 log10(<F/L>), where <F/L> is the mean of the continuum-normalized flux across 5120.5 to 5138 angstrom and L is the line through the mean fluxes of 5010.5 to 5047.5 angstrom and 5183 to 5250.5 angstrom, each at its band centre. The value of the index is 0.03 mag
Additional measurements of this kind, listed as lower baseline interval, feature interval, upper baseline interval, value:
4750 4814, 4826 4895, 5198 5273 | 0.05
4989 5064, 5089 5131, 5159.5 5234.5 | -0.02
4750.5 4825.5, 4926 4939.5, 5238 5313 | -0.05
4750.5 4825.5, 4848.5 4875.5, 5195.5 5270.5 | 0.13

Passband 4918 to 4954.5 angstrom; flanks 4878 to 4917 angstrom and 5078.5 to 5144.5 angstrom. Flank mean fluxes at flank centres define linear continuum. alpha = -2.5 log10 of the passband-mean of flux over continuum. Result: -0.06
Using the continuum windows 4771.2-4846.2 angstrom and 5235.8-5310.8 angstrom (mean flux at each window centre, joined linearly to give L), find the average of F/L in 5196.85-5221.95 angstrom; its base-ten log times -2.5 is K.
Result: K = 0.06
